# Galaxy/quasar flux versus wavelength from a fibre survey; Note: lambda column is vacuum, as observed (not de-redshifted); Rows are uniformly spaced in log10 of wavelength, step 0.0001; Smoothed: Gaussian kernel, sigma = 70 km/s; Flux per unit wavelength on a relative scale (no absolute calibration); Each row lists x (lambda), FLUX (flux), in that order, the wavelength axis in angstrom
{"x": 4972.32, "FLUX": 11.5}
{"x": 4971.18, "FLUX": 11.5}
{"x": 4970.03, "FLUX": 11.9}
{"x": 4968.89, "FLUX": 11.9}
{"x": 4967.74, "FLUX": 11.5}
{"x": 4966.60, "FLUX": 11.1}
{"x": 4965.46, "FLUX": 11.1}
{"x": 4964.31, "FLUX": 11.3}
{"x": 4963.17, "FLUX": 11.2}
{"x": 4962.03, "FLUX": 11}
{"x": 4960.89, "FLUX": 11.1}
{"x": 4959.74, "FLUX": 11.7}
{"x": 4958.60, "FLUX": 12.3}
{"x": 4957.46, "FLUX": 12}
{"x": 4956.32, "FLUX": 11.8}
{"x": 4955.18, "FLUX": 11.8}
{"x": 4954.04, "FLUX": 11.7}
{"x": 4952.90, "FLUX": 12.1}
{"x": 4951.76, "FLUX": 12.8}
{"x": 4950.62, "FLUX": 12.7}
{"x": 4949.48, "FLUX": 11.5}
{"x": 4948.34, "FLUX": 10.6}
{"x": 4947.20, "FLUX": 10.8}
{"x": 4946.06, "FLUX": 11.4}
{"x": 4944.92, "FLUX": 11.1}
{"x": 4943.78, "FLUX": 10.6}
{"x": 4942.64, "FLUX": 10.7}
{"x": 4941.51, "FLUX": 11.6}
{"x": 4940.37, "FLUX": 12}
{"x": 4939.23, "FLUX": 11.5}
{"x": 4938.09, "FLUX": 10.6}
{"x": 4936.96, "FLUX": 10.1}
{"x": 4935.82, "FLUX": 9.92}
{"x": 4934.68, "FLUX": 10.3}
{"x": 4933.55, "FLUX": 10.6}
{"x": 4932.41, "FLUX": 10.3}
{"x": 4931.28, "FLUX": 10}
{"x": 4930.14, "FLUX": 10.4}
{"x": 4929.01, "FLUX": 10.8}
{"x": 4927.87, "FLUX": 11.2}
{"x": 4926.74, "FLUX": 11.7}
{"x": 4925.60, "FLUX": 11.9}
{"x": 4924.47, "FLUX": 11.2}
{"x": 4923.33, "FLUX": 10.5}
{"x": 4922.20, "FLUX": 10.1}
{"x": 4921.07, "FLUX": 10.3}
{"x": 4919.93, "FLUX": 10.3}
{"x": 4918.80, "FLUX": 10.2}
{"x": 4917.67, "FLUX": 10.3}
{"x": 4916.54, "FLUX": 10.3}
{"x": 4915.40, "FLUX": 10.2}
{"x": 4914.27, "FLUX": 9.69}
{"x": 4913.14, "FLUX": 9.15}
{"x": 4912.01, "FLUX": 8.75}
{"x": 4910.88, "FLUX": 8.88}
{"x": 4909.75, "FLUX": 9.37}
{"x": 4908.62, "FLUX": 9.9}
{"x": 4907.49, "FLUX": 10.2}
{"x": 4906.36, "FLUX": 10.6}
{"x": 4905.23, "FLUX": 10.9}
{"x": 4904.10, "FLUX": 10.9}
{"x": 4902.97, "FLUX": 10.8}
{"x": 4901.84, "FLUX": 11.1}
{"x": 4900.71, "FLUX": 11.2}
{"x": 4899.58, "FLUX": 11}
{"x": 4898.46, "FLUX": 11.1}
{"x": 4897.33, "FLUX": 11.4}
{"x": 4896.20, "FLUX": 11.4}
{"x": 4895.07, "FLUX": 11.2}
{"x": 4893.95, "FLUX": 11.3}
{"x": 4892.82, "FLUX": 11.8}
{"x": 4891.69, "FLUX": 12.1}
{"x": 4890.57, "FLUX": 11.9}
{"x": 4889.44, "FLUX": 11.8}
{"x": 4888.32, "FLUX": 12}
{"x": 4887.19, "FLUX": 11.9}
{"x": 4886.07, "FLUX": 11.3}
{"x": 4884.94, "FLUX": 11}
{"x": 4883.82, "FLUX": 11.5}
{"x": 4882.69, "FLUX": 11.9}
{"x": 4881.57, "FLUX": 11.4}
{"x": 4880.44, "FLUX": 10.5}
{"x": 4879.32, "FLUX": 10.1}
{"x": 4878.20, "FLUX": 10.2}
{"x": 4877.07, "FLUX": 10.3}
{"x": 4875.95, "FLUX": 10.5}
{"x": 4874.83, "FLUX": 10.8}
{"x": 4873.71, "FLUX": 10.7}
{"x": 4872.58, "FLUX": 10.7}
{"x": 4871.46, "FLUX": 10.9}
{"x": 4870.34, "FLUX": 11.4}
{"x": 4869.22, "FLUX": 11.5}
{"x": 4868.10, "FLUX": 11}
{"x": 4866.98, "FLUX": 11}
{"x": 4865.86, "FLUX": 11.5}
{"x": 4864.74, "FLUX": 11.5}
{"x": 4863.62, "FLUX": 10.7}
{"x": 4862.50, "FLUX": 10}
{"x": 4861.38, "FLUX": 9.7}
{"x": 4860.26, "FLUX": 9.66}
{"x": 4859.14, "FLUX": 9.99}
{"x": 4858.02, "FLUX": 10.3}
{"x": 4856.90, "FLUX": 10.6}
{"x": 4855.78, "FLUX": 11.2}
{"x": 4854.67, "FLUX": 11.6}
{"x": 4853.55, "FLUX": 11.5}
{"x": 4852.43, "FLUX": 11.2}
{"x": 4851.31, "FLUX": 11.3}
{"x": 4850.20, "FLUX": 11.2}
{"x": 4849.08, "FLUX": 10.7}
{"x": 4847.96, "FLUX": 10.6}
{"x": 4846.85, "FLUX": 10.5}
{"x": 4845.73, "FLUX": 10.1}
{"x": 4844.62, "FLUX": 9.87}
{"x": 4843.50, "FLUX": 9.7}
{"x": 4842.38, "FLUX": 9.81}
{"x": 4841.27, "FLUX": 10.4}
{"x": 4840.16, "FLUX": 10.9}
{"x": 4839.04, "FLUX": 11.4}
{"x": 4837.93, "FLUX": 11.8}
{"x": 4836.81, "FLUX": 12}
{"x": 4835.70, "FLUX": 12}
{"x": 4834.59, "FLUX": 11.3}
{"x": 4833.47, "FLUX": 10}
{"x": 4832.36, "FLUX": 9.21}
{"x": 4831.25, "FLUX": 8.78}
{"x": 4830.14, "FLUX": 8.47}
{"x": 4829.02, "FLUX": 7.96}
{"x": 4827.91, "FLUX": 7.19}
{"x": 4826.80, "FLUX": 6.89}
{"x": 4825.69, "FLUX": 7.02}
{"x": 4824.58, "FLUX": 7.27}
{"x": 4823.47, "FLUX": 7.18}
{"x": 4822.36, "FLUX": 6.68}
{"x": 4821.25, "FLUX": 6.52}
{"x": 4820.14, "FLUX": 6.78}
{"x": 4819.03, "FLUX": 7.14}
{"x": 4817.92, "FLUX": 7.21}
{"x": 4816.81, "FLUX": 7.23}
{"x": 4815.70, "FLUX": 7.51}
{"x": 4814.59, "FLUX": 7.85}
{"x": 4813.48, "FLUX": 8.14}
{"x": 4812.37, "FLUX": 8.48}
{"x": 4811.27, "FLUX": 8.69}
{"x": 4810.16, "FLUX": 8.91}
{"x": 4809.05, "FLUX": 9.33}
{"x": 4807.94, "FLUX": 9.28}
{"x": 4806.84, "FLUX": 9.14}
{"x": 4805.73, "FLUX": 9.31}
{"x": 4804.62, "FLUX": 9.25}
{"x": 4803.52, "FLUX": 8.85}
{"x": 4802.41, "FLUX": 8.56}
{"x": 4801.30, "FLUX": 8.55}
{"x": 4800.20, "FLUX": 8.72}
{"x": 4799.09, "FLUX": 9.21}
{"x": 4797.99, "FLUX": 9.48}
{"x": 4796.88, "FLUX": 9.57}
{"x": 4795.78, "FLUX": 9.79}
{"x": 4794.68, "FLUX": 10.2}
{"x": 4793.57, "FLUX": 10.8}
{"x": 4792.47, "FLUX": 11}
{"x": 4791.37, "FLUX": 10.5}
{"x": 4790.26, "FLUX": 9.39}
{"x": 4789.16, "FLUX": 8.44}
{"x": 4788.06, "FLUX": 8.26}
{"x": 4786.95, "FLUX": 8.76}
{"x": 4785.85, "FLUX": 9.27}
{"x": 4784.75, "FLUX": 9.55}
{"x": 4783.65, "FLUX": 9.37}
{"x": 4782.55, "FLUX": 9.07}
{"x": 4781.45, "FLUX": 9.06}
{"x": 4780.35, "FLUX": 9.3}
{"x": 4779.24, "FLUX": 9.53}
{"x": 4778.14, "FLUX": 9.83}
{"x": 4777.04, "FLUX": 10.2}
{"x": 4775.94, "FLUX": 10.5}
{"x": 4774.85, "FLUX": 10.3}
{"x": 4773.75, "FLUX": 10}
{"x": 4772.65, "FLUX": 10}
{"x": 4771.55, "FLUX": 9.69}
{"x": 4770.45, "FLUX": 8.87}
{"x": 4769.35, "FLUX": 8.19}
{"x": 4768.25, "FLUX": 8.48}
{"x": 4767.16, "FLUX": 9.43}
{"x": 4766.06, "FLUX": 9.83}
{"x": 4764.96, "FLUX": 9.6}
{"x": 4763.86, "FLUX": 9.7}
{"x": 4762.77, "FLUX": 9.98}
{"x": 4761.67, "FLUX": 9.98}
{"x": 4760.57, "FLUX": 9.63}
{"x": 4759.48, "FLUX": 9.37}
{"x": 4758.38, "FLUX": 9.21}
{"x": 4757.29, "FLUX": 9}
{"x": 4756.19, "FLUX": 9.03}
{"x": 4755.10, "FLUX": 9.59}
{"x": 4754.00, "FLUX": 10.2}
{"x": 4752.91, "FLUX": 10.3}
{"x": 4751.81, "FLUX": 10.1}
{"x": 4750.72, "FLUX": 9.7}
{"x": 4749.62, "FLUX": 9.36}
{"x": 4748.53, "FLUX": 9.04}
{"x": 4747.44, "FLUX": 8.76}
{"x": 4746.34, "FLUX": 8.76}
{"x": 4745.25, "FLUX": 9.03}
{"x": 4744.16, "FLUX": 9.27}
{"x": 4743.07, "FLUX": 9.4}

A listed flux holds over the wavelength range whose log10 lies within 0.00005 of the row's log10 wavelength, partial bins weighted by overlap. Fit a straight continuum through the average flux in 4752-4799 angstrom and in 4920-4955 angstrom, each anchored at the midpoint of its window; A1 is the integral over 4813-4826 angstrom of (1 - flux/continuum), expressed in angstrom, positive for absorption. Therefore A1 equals 3.6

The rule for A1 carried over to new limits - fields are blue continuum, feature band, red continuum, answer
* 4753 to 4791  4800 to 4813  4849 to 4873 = 1.4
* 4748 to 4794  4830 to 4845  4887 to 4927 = -0.5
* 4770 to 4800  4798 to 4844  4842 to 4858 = 6.4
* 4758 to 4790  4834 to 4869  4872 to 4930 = -1.9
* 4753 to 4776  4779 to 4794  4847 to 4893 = 0.6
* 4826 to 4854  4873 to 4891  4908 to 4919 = -2.2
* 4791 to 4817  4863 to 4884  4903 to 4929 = -2.3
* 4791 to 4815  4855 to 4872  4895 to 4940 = -1.4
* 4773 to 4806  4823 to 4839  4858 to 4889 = 1.6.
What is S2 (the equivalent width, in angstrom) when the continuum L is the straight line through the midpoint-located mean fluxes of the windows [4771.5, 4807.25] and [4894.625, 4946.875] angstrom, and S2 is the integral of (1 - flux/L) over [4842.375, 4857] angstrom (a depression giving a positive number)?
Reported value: -1.1 angstrom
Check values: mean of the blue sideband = 9.5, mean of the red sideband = 10.6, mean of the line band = 10.7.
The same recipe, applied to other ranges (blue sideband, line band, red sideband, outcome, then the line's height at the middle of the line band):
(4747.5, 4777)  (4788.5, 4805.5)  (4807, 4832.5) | -1.9 angstrom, 8.51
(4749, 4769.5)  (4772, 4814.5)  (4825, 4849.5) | 1.3 angstrom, 9.66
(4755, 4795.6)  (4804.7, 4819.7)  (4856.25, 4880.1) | 2.4 angstrom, 9.97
